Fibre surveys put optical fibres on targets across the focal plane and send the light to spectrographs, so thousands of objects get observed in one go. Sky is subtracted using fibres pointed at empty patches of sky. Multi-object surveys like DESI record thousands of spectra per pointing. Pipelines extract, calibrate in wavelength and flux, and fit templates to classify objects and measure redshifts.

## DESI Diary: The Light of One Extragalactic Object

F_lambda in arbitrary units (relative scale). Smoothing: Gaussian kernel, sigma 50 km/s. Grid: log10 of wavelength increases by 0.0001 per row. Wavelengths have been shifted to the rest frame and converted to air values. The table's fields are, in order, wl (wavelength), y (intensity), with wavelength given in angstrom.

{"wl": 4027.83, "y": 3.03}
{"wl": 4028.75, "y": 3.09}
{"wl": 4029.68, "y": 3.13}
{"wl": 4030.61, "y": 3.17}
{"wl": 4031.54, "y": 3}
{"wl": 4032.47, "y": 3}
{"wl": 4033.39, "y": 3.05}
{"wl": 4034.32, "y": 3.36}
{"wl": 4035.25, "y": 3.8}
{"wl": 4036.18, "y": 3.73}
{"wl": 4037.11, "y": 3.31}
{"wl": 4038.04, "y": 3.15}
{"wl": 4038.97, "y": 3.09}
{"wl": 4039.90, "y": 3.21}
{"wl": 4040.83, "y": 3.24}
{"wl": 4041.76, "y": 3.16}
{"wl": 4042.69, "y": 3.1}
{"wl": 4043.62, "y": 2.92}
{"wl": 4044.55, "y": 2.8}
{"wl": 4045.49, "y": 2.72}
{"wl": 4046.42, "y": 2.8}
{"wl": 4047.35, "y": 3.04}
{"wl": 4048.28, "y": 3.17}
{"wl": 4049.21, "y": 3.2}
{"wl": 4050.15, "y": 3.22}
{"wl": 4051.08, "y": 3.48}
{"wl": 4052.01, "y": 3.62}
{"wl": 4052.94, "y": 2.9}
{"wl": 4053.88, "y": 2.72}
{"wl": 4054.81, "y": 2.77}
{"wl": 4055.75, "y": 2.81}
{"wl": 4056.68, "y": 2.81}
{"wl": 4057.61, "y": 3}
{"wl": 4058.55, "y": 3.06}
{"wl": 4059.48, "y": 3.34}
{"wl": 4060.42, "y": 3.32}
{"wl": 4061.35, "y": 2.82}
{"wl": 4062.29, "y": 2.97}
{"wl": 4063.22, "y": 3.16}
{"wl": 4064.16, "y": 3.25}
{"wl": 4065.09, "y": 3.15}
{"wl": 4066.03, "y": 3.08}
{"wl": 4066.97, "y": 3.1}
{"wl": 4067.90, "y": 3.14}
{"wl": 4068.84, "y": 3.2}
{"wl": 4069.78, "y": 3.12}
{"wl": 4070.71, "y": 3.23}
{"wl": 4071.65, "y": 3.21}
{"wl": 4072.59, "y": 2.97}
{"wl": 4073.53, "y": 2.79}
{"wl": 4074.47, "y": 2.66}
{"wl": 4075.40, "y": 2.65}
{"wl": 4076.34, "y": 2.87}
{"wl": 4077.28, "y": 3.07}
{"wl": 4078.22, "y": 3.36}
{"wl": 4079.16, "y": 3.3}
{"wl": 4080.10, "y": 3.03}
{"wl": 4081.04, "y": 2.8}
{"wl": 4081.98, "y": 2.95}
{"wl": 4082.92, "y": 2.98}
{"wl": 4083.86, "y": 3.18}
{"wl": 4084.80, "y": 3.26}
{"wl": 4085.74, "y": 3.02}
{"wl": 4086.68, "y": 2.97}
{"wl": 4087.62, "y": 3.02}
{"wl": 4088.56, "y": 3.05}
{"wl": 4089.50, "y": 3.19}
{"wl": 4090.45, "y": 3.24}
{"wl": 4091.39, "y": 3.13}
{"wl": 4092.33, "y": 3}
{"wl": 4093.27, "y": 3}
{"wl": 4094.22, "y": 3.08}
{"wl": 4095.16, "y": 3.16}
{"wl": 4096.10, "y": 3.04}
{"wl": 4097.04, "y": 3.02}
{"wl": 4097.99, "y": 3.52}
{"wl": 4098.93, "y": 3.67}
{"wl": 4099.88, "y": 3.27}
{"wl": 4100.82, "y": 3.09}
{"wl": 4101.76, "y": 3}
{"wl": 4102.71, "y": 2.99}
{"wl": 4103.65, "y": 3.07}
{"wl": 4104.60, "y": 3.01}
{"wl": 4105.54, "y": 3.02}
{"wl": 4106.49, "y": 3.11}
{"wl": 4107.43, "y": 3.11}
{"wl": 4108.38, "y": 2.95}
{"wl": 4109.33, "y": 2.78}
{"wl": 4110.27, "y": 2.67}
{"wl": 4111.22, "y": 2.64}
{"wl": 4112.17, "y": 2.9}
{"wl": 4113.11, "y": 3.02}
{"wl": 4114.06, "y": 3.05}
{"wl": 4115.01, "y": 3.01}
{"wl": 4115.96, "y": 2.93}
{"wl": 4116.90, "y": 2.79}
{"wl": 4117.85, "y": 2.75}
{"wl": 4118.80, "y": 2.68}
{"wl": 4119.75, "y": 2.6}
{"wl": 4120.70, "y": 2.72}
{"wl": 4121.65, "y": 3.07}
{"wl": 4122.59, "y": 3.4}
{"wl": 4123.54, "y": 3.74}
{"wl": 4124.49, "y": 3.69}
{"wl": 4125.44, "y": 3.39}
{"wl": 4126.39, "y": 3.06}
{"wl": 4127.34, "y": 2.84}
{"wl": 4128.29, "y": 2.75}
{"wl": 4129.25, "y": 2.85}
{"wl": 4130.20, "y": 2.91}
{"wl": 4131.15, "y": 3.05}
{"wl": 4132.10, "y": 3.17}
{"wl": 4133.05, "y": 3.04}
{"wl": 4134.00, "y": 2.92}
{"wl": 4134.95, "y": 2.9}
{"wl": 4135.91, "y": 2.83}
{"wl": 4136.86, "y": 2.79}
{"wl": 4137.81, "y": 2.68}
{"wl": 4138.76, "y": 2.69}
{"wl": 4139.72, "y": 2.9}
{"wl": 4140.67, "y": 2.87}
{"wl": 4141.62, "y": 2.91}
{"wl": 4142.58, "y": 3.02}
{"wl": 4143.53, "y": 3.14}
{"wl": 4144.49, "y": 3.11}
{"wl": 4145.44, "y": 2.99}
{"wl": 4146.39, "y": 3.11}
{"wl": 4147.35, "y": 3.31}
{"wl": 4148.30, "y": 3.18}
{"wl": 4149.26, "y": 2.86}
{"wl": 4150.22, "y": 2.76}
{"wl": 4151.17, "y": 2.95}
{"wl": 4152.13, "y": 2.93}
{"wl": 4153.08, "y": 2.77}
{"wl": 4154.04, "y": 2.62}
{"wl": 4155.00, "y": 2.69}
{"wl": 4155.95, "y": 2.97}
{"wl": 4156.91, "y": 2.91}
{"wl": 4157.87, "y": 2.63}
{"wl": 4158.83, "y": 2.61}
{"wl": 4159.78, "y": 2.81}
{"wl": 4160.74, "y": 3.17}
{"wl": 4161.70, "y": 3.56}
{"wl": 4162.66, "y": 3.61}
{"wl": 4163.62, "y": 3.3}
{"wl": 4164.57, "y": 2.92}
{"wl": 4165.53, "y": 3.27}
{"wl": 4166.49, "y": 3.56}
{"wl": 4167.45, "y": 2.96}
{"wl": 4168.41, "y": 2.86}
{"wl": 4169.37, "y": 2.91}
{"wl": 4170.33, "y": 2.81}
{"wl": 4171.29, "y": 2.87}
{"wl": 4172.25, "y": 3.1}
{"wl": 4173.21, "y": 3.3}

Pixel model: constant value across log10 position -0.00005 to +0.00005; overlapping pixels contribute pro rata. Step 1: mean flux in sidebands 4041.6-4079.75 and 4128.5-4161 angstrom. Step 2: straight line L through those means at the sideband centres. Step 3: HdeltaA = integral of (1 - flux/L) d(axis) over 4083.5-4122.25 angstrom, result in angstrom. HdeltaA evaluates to -0.52 angstrom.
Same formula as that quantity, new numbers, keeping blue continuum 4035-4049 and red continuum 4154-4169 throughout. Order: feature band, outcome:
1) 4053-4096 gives 1.0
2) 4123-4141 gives 0.3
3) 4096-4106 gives -0.2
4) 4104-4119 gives 0.9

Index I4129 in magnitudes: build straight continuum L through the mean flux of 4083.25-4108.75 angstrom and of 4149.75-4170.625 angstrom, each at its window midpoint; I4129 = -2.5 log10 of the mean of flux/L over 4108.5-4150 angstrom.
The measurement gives 0.029 mag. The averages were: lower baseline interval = 3.12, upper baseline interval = 2.98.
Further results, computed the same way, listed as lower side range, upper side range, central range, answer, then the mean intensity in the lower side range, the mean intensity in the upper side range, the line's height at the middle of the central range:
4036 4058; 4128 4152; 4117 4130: -0.02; 3.07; 2.95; 2.97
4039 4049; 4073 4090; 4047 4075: -0.02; 3.02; 3.01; 3.02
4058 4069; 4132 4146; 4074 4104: -0.01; 3.13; 2.93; 3.06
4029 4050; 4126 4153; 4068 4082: 0.02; 3.14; 2.94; 3.07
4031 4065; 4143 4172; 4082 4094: 0.00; 3.11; 3.01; 3.08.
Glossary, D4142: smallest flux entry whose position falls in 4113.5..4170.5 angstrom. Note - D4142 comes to 2.6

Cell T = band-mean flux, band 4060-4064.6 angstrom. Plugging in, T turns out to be 3.1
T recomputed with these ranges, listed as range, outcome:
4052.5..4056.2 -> 2.79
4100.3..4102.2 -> 3.07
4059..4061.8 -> 3.17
